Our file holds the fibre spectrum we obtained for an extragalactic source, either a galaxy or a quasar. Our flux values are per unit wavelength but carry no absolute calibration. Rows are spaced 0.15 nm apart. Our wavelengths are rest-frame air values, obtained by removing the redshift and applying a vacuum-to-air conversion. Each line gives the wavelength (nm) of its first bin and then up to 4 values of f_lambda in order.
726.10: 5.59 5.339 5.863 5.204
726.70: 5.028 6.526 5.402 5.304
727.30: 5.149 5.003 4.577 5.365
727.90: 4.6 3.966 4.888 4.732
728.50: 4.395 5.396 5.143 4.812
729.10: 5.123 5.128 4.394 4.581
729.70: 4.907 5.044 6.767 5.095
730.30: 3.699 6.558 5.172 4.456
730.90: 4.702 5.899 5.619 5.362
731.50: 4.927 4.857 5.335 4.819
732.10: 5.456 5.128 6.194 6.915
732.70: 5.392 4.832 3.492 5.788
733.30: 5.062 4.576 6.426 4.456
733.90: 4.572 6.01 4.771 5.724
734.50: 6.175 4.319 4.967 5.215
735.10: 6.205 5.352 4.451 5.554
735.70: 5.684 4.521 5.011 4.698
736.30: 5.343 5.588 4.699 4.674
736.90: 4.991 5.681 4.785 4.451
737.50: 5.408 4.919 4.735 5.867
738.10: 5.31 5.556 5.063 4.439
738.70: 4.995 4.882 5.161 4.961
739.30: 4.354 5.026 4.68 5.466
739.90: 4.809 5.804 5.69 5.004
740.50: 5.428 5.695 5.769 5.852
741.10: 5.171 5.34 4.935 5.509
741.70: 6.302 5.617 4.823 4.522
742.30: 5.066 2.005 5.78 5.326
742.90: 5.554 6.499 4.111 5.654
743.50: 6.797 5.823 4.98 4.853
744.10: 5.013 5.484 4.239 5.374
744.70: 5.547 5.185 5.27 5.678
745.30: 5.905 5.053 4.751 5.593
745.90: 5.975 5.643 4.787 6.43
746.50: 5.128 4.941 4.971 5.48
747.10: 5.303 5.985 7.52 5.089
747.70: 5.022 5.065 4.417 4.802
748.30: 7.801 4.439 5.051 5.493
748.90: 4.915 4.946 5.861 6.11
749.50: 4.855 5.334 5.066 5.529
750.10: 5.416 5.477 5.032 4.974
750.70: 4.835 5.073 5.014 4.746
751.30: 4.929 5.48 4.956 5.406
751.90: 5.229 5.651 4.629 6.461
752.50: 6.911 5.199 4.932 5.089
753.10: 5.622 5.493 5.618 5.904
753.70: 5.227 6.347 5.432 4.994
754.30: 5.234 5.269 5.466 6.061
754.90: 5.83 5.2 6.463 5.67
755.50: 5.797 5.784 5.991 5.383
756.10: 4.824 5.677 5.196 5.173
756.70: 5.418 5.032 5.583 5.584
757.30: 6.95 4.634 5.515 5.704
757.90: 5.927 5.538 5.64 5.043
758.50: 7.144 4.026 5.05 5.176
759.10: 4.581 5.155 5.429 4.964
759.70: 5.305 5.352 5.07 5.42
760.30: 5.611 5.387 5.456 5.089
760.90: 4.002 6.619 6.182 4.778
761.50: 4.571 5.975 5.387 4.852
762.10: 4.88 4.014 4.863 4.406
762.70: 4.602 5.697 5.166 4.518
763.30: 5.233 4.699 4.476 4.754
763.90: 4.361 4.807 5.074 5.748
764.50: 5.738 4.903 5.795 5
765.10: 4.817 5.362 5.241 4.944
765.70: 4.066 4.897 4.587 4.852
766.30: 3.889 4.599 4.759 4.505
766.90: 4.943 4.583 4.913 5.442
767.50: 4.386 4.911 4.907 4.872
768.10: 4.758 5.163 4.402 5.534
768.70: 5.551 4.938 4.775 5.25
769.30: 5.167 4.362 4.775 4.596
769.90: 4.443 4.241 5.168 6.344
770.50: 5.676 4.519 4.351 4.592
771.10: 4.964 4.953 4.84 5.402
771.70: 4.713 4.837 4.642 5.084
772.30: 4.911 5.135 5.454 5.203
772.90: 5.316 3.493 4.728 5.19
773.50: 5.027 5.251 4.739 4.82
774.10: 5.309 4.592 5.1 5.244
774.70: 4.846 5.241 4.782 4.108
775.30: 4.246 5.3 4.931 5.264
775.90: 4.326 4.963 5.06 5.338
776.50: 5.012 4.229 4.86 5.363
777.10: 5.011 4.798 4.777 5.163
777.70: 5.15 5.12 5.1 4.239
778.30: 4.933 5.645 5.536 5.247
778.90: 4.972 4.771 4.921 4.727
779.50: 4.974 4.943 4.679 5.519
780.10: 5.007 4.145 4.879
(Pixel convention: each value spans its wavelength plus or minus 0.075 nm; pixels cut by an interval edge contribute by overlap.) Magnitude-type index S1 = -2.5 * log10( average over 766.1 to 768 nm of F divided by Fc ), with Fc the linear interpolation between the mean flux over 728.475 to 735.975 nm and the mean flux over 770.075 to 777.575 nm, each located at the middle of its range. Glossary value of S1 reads 0.055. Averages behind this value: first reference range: 5.19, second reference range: 4.94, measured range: 4.73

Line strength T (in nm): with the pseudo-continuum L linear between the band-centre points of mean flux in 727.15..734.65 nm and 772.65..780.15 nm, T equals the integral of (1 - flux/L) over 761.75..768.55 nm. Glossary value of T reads 0.17 nm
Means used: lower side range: 5.13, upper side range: 4.94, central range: 4.87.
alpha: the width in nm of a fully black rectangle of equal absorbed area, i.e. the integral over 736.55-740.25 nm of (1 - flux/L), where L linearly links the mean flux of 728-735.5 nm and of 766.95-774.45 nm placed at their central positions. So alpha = 0.04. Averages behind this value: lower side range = 5.15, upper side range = 4.93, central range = 5.05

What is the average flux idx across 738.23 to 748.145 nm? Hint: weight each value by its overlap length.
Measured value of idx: 5.27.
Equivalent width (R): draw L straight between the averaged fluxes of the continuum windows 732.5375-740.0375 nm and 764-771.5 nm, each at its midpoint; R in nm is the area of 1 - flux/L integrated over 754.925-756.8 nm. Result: -0.21 nm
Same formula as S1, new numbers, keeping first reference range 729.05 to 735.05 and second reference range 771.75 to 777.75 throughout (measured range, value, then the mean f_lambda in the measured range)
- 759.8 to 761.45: -0.07 mag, 5.35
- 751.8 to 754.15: -0.10 mag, 5.56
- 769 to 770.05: 0.05 mag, 4.73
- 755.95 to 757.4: -0.09 mag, 5.47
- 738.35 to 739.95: 0.06 mag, 4.89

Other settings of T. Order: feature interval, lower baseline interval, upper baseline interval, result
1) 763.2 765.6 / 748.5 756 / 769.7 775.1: 0.03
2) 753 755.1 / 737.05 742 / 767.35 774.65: -0.19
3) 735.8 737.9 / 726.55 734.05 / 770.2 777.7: 0.05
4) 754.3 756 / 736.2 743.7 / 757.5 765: -0.17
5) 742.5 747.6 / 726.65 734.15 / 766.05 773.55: -0.41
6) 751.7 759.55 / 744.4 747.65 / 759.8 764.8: -0.38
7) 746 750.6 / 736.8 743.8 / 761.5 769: -0.25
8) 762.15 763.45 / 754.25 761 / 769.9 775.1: 0.11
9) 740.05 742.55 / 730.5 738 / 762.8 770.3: -0.04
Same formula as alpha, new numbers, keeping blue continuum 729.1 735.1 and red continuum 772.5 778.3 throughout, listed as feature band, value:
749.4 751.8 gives -0.03 nm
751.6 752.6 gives -0.11 nm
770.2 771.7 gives -0.03 nm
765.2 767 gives 0.10 nm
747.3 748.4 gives -0.12 nm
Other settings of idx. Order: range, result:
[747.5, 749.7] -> 5.28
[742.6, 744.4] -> 5.43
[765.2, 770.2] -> 4.81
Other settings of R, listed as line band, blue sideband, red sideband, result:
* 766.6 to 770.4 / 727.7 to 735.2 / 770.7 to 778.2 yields 0.02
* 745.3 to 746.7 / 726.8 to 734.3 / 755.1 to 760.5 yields -0.02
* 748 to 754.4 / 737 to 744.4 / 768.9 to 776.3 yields -0.33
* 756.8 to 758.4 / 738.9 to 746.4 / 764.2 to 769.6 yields -0.16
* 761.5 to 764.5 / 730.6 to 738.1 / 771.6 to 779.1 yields 0.05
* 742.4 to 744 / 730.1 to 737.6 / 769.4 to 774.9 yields -0.05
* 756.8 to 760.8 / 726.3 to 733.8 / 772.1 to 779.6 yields -0.29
